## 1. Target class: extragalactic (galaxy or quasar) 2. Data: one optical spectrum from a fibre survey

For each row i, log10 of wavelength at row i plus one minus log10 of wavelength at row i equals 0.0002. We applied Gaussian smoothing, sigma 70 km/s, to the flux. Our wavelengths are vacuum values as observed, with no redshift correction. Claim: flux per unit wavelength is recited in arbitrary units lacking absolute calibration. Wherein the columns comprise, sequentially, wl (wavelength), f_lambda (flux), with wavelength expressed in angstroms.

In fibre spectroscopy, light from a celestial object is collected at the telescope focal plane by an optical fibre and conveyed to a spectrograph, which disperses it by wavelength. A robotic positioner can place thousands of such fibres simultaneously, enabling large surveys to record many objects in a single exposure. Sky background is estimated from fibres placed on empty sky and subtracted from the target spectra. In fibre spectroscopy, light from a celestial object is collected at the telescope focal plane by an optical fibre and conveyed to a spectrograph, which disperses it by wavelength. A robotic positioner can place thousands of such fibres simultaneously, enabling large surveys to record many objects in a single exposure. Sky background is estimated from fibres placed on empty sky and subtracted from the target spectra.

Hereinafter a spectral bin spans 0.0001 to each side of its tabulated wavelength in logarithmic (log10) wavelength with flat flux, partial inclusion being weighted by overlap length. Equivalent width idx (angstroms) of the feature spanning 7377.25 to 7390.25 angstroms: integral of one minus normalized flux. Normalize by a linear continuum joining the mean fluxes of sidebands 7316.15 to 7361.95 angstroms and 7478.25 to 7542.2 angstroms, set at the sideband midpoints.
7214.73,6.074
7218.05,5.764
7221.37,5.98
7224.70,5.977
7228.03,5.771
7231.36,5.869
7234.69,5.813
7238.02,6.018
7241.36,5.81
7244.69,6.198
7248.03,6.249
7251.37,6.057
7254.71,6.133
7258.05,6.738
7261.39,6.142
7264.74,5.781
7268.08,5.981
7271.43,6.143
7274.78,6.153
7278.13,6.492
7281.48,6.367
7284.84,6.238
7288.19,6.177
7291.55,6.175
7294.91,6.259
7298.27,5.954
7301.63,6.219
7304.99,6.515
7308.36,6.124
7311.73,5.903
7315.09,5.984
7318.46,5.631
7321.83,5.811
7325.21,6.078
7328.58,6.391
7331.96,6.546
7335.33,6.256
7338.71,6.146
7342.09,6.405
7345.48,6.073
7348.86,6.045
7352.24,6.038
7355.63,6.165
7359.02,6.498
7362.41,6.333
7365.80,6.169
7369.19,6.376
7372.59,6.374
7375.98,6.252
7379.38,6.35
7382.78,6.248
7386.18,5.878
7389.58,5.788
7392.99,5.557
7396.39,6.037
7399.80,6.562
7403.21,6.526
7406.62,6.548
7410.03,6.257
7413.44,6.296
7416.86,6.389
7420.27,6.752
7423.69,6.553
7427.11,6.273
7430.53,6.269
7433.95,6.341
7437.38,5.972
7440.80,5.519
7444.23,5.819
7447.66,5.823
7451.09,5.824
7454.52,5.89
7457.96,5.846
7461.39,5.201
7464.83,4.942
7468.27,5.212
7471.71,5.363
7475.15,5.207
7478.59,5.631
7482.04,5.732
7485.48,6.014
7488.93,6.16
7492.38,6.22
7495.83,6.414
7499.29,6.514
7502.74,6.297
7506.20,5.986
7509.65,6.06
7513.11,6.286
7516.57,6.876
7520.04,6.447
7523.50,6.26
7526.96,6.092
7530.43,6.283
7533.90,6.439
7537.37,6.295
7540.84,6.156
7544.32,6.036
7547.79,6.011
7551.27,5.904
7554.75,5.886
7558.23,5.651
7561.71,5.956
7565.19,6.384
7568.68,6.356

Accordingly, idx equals 0.2 angstroms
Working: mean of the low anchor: 6.16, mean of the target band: 6.09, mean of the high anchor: 6.23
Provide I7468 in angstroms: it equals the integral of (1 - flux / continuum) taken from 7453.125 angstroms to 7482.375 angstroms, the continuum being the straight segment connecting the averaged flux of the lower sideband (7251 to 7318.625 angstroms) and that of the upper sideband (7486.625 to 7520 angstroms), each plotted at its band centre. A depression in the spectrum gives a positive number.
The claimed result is 4.0 angstroms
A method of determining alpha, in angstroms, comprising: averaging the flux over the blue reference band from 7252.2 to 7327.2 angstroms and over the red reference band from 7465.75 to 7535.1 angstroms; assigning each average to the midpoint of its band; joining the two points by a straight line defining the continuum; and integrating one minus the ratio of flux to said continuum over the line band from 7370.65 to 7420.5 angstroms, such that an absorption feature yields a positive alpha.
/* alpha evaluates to -1.16 angstroms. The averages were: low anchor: 6.14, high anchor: 6.06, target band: 6.24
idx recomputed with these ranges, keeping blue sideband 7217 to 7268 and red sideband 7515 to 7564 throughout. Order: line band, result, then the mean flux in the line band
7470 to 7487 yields 1.52 angstroms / 5.59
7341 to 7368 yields -0.62 angstroms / 6.21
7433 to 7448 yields 0.58 angstroms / 5.88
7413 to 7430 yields -0.96 angstroms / 6.45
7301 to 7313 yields -0.29 angstroms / 6.19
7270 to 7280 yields -0.38 angstroms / 6.27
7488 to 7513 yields -0.39 angstroms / 6.24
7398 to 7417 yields -1.03 angstroms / 6.43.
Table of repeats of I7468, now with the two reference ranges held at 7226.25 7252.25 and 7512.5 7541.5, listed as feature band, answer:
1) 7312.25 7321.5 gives 0.4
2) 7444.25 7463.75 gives 1.7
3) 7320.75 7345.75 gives -0.6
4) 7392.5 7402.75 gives 0.0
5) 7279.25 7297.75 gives -0.6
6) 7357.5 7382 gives -0.7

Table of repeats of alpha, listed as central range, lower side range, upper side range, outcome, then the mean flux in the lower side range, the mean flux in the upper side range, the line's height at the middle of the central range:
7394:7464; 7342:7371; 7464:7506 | -1.25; 6.22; 5.83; 6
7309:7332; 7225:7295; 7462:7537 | 0.28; 6.12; 6.01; 6.09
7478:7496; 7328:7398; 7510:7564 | 0.45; 6.18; 6.17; 6.17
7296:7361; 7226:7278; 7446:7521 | -1.45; 6.07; 5.9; 6.01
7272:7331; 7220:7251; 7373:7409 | -0.89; 5.97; 6.18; 6.06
